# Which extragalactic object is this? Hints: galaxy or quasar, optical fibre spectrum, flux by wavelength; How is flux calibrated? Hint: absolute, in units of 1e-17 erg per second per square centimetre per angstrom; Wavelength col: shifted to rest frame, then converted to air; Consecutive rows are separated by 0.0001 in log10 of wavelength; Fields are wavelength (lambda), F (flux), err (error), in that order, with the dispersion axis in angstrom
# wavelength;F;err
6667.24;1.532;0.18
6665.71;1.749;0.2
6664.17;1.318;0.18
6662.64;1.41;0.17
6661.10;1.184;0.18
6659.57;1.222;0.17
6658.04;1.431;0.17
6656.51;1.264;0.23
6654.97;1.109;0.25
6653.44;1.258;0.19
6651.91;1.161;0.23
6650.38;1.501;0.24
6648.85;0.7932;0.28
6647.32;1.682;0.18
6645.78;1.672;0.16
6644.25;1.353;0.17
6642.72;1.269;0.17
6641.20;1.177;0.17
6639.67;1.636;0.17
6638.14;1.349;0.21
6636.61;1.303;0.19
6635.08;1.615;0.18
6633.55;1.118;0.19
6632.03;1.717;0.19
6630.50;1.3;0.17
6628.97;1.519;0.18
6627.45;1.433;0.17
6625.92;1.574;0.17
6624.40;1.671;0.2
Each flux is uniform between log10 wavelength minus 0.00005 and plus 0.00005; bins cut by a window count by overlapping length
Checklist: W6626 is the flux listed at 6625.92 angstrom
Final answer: 1.574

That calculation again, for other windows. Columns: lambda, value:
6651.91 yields 1.161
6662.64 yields 1.41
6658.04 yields 1.431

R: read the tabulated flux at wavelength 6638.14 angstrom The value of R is 1.349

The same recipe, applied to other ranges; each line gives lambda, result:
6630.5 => 1.3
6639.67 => 1.636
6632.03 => 1.717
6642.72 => 1.269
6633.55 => 1.118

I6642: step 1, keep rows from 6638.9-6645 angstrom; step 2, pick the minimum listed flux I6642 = 1.177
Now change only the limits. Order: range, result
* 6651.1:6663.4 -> 1.109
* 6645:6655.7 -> 0.7932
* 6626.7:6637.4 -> 1.118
